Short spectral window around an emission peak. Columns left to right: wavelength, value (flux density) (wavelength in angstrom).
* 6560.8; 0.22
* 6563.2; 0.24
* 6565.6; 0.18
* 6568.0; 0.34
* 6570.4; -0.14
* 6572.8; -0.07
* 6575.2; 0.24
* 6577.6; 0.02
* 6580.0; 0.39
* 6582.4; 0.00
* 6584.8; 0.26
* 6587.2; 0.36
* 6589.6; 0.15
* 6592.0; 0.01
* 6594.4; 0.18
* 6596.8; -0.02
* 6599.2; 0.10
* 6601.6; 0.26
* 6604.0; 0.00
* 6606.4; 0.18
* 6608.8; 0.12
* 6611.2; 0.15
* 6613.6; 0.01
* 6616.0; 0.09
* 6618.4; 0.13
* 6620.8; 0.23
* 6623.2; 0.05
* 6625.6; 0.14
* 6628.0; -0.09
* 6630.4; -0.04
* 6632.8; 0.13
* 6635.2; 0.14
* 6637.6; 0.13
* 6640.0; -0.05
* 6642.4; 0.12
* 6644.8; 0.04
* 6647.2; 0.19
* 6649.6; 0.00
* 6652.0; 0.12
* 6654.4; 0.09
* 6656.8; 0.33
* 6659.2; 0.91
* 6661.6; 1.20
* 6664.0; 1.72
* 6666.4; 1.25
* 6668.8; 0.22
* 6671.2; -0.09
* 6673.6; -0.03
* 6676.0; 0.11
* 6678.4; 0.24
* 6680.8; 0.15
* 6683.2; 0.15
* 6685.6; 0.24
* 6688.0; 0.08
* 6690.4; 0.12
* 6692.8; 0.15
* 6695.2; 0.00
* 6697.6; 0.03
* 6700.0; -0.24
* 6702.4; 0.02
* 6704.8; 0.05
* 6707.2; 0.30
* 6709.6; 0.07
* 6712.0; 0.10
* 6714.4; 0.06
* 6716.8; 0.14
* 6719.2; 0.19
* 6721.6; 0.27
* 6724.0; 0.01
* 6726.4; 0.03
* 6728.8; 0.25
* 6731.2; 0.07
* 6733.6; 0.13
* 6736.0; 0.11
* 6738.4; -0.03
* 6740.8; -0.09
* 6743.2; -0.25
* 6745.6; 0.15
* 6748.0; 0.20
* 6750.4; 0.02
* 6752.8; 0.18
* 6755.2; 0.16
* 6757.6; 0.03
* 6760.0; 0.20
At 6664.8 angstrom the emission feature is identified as [O II]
